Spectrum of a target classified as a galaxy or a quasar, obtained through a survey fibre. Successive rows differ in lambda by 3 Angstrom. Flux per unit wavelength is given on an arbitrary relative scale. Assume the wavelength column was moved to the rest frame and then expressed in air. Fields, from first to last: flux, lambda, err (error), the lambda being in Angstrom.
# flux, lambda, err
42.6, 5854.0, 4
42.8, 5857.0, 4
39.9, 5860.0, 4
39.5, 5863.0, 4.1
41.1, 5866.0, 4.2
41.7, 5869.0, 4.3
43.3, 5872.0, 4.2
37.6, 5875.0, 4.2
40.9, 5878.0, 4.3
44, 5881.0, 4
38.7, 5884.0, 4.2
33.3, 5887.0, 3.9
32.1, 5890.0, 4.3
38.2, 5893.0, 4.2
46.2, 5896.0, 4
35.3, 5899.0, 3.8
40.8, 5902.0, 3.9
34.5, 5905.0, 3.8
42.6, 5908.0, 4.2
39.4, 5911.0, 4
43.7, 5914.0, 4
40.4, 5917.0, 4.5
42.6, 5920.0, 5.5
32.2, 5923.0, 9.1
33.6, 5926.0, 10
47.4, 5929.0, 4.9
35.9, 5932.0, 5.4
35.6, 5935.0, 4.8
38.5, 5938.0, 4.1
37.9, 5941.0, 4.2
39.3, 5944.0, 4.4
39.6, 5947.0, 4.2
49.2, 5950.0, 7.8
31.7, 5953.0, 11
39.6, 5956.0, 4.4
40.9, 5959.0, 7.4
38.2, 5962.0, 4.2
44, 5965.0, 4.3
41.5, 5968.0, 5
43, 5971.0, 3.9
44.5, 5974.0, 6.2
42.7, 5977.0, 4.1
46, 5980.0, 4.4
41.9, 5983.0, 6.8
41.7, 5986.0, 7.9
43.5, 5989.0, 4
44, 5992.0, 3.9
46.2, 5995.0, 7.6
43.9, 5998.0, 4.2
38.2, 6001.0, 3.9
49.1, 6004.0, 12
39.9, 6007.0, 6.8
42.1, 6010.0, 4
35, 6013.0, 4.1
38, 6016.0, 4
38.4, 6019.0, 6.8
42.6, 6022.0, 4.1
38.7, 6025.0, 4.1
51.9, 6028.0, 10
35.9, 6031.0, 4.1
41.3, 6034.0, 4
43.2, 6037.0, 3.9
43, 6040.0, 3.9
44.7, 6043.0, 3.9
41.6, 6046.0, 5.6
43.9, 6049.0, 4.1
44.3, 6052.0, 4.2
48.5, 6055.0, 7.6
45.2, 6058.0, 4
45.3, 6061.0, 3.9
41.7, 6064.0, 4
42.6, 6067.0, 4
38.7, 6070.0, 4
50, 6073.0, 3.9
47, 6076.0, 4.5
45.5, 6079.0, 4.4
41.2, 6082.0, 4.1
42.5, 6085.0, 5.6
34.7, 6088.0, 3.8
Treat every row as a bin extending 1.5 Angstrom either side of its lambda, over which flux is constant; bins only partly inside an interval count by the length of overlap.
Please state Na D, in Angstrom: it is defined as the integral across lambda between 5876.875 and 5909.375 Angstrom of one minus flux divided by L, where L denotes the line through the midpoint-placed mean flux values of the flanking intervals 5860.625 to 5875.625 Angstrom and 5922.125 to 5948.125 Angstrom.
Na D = 0.8 Angstrom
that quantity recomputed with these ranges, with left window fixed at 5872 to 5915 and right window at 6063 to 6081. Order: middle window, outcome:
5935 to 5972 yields 0.75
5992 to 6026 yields 0.94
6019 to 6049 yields 0.53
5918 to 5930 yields 0.42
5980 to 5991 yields -0.30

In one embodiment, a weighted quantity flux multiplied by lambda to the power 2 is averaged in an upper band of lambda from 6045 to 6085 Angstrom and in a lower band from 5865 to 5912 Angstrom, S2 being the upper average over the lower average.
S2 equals 1.19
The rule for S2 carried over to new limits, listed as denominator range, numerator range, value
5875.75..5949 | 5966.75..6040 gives 1.12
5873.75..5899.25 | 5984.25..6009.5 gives 1.16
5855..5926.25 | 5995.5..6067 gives 1.13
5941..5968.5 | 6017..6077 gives 1.11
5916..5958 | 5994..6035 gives 1.10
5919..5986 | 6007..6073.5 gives 1.08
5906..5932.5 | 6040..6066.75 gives 1.16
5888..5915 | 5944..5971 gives 1.06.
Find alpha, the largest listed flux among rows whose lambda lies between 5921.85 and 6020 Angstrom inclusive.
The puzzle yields 49.2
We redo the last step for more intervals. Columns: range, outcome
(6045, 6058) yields 48.5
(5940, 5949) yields 39.6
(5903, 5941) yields 47.4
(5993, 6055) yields 51.9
